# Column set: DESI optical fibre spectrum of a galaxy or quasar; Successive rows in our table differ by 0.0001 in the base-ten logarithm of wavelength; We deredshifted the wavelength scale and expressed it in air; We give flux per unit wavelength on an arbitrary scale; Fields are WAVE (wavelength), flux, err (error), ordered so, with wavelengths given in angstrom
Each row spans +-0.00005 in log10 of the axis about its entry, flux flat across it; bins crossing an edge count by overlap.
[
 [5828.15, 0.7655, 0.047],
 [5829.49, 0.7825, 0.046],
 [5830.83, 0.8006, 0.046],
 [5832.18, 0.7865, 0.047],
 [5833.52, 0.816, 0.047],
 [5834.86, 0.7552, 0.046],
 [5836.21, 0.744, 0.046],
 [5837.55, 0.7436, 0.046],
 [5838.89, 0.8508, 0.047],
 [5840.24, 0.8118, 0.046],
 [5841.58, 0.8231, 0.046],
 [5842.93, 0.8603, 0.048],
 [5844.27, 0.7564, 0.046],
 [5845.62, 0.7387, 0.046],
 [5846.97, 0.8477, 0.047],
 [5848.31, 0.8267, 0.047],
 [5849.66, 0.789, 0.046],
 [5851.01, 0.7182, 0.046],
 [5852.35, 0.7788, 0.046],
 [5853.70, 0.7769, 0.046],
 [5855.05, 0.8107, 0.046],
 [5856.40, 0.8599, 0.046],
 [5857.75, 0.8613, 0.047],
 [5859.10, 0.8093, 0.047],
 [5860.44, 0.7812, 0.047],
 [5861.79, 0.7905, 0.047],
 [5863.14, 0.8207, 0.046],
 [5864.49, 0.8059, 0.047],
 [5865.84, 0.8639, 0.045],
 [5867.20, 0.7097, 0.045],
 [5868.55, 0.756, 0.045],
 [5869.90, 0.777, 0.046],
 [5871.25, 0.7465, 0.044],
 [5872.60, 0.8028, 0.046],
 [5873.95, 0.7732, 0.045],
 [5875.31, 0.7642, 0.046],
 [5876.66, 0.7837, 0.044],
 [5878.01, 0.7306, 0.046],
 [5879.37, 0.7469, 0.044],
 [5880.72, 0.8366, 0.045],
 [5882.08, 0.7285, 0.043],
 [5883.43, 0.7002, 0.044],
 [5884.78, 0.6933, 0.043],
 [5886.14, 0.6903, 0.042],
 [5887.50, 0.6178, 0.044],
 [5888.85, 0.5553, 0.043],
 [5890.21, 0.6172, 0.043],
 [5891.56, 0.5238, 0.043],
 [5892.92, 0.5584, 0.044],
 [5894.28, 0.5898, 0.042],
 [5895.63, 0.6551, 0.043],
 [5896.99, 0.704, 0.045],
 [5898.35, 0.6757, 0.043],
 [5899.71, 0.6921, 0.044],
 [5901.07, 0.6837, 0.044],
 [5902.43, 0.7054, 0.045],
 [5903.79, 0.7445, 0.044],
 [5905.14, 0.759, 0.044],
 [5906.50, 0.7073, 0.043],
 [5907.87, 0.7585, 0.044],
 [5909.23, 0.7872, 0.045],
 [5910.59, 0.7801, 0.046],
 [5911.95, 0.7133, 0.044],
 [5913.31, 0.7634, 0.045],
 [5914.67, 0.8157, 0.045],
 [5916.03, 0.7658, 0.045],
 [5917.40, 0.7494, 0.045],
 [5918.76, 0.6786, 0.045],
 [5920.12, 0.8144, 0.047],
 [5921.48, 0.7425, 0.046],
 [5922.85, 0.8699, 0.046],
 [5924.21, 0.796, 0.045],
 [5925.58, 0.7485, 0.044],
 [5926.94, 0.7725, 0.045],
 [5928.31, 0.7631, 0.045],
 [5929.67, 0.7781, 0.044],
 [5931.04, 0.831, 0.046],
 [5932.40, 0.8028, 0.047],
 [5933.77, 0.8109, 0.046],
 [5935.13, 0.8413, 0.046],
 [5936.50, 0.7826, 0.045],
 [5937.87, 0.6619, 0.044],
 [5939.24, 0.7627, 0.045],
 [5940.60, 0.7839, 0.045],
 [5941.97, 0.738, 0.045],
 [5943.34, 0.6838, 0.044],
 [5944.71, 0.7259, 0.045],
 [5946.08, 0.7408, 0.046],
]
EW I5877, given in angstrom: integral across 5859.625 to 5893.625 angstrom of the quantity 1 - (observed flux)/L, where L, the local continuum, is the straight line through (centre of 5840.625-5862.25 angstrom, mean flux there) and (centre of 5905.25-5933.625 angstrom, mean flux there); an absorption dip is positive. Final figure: 2.77 angstrom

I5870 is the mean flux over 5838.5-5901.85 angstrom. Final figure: 0.746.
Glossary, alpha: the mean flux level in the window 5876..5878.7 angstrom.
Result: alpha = 0.756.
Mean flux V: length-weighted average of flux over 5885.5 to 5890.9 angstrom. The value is 0.62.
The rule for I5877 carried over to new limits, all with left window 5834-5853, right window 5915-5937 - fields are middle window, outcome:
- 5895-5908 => 1.3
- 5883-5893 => 2.1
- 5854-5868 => -0.4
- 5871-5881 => 0.2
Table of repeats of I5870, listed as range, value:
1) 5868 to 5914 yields 0.709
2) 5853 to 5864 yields 0.814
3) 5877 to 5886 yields 0.738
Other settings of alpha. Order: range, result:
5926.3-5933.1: 0.789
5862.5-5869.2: 0.79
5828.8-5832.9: 0.79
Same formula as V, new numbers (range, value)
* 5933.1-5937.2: 0.811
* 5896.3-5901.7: 0.688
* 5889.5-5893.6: 0.566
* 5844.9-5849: 0.803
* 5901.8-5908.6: 0.735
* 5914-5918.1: 0.776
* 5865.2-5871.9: 0.77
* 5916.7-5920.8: 0.747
